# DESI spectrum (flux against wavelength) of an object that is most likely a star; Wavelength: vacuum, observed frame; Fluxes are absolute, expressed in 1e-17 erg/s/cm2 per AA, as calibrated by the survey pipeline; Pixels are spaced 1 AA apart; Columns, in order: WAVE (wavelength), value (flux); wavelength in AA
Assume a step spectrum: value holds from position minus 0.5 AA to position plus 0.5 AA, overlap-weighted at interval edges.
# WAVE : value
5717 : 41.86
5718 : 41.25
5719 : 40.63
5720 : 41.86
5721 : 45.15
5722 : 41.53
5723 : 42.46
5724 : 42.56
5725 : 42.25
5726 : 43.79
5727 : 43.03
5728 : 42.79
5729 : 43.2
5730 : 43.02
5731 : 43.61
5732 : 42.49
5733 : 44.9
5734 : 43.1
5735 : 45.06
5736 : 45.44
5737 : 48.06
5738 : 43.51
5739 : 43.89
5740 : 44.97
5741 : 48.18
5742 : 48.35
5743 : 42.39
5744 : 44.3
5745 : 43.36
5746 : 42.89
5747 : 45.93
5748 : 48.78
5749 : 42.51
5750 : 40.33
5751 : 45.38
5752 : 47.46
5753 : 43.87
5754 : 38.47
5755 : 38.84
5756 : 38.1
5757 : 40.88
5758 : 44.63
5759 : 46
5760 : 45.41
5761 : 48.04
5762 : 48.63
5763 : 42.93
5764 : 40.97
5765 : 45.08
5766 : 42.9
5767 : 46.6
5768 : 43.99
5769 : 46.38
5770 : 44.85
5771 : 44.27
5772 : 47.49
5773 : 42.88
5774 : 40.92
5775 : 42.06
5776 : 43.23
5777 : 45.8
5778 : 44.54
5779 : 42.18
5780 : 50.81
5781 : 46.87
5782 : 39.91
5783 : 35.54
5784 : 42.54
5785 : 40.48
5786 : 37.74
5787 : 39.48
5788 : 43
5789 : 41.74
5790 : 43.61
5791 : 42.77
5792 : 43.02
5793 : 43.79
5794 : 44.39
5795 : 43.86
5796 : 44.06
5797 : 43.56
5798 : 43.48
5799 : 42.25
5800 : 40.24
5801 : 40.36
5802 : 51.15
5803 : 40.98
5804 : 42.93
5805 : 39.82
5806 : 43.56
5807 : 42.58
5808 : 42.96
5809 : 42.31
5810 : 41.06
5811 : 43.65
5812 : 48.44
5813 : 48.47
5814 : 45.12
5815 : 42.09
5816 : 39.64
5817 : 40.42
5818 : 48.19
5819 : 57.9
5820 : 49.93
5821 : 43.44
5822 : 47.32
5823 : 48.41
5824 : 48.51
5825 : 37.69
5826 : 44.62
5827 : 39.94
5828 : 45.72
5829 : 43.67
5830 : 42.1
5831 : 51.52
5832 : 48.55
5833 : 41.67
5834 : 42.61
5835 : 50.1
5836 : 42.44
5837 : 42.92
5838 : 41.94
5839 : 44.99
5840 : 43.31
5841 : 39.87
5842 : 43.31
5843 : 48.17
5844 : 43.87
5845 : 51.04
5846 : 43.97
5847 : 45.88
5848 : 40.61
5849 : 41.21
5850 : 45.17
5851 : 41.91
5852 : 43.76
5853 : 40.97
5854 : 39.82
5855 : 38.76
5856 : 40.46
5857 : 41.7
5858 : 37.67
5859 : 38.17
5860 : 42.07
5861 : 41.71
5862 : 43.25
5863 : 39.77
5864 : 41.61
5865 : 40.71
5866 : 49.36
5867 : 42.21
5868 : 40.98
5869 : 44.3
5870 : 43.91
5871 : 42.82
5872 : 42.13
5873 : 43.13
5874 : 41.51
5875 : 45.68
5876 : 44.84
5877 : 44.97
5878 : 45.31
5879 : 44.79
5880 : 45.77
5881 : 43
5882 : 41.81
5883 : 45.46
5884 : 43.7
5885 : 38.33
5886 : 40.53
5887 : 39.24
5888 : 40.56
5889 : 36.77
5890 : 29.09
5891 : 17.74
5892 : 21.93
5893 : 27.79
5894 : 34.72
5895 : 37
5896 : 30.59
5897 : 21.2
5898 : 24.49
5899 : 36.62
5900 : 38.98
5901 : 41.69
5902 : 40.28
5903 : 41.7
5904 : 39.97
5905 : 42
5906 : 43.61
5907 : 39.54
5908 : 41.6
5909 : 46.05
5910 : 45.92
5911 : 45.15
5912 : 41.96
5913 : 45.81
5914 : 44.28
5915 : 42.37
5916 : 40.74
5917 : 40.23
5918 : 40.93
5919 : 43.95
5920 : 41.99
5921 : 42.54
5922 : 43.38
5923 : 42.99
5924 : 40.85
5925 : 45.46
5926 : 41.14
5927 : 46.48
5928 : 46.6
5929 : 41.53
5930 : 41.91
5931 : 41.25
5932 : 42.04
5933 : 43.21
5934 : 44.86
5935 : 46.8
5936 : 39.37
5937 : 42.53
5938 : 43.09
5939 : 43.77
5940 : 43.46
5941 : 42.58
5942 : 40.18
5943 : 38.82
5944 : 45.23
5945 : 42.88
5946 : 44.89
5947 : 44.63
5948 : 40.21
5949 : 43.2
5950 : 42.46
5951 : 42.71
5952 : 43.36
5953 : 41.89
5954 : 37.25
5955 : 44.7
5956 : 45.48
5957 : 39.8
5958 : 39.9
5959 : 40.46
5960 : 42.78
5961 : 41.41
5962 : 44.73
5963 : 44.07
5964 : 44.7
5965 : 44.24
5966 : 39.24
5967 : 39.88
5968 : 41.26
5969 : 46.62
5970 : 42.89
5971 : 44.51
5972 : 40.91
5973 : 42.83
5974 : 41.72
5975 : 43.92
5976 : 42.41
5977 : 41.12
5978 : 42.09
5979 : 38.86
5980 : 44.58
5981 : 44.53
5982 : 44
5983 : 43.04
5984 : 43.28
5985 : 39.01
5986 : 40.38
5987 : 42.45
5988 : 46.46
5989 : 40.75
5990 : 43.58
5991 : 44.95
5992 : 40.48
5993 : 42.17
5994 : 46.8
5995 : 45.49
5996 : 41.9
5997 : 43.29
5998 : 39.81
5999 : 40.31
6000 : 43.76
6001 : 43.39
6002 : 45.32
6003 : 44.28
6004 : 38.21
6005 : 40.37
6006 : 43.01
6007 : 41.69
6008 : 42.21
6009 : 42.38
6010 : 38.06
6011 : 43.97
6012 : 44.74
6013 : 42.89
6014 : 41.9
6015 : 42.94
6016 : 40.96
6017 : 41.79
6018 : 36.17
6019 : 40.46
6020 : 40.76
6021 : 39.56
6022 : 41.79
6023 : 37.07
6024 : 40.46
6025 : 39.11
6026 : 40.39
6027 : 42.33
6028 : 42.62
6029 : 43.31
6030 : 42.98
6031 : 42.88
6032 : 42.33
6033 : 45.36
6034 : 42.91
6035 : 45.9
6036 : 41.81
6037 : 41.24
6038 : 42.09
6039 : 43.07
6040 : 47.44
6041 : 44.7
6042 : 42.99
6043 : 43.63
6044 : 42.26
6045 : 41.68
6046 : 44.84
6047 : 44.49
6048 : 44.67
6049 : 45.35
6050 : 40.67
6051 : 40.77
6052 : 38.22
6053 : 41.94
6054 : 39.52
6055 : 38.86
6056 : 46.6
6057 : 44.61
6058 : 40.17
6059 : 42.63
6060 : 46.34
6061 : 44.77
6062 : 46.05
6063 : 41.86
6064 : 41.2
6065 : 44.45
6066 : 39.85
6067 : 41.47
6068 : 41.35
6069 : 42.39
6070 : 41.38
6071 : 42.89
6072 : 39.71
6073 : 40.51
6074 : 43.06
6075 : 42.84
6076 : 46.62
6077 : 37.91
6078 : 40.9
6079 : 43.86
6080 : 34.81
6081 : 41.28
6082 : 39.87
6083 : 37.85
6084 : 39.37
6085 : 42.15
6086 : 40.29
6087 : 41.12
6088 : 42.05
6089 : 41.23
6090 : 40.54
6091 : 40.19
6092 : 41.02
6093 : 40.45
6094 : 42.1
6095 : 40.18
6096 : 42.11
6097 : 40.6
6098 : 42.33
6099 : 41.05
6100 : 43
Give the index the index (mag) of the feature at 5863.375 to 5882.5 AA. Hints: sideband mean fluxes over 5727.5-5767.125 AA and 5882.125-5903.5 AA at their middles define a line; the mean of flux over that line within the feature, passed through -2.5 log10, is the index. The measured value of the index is -0.206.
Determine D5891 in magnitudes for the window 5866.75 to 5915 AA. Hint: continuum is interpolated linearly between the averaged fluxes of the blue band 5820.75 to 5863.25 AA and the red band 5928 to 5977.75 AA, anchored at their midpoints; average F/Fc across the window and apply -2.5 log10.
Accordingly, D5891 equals 0.089 mag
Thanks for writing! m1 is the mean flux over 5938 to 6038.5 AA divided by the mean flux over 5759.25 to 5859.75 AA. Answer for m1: 0.97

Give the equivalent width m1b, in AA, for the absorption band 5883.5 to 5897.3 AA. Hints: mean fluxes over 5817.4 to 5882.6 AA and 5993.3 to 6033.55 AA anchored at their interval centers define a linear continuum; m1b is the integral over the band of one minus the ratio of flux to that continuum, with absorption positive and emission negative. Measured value 3.3 AA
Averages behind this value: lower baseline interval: 43.8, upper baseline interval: 41.9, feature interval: 33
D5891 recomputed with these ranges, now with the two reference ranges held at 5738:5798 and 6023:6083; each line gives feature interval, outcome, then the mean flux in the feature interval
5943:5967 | 0.01 mag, 42.5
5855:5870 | 0.04 mag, 41.7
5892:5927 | 0.08 mag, 39.8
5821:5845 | -0.03 mag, 44.6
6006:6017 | 0.01 mag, 42.2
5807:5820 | -0.04 mag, 45.1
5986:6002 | -0.01 mag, 43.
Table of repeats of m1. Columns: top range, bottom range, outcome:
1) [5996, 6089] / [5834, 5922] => 1.02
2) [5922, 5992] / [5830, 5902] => 1.05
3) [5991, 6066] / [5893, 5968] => 1.02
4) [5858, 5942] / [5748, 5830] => 0.93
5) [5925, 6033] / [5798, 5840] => 0.95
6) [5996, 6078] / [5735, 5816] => 0.97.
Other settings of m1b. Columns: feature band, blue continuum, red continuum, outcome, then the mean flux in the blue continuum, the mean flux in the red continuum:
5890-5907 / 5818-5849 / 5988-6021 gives 3.9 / 45.2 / 42.2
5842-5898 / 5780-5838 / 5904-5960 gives 3.8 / 43.8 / 42.7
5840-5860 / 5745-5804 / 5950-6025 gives 0.2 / 43.4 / 42.2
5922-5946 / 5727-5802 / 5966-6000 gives -0.1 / 43.7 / 42.6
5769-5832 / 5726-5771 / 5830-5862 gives -0.3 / 44.2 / 43.2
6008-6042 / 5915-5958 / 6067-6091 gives -0.3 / 42.6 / 41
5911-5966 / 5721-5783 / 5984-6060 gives 0.1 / 44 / 42.3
